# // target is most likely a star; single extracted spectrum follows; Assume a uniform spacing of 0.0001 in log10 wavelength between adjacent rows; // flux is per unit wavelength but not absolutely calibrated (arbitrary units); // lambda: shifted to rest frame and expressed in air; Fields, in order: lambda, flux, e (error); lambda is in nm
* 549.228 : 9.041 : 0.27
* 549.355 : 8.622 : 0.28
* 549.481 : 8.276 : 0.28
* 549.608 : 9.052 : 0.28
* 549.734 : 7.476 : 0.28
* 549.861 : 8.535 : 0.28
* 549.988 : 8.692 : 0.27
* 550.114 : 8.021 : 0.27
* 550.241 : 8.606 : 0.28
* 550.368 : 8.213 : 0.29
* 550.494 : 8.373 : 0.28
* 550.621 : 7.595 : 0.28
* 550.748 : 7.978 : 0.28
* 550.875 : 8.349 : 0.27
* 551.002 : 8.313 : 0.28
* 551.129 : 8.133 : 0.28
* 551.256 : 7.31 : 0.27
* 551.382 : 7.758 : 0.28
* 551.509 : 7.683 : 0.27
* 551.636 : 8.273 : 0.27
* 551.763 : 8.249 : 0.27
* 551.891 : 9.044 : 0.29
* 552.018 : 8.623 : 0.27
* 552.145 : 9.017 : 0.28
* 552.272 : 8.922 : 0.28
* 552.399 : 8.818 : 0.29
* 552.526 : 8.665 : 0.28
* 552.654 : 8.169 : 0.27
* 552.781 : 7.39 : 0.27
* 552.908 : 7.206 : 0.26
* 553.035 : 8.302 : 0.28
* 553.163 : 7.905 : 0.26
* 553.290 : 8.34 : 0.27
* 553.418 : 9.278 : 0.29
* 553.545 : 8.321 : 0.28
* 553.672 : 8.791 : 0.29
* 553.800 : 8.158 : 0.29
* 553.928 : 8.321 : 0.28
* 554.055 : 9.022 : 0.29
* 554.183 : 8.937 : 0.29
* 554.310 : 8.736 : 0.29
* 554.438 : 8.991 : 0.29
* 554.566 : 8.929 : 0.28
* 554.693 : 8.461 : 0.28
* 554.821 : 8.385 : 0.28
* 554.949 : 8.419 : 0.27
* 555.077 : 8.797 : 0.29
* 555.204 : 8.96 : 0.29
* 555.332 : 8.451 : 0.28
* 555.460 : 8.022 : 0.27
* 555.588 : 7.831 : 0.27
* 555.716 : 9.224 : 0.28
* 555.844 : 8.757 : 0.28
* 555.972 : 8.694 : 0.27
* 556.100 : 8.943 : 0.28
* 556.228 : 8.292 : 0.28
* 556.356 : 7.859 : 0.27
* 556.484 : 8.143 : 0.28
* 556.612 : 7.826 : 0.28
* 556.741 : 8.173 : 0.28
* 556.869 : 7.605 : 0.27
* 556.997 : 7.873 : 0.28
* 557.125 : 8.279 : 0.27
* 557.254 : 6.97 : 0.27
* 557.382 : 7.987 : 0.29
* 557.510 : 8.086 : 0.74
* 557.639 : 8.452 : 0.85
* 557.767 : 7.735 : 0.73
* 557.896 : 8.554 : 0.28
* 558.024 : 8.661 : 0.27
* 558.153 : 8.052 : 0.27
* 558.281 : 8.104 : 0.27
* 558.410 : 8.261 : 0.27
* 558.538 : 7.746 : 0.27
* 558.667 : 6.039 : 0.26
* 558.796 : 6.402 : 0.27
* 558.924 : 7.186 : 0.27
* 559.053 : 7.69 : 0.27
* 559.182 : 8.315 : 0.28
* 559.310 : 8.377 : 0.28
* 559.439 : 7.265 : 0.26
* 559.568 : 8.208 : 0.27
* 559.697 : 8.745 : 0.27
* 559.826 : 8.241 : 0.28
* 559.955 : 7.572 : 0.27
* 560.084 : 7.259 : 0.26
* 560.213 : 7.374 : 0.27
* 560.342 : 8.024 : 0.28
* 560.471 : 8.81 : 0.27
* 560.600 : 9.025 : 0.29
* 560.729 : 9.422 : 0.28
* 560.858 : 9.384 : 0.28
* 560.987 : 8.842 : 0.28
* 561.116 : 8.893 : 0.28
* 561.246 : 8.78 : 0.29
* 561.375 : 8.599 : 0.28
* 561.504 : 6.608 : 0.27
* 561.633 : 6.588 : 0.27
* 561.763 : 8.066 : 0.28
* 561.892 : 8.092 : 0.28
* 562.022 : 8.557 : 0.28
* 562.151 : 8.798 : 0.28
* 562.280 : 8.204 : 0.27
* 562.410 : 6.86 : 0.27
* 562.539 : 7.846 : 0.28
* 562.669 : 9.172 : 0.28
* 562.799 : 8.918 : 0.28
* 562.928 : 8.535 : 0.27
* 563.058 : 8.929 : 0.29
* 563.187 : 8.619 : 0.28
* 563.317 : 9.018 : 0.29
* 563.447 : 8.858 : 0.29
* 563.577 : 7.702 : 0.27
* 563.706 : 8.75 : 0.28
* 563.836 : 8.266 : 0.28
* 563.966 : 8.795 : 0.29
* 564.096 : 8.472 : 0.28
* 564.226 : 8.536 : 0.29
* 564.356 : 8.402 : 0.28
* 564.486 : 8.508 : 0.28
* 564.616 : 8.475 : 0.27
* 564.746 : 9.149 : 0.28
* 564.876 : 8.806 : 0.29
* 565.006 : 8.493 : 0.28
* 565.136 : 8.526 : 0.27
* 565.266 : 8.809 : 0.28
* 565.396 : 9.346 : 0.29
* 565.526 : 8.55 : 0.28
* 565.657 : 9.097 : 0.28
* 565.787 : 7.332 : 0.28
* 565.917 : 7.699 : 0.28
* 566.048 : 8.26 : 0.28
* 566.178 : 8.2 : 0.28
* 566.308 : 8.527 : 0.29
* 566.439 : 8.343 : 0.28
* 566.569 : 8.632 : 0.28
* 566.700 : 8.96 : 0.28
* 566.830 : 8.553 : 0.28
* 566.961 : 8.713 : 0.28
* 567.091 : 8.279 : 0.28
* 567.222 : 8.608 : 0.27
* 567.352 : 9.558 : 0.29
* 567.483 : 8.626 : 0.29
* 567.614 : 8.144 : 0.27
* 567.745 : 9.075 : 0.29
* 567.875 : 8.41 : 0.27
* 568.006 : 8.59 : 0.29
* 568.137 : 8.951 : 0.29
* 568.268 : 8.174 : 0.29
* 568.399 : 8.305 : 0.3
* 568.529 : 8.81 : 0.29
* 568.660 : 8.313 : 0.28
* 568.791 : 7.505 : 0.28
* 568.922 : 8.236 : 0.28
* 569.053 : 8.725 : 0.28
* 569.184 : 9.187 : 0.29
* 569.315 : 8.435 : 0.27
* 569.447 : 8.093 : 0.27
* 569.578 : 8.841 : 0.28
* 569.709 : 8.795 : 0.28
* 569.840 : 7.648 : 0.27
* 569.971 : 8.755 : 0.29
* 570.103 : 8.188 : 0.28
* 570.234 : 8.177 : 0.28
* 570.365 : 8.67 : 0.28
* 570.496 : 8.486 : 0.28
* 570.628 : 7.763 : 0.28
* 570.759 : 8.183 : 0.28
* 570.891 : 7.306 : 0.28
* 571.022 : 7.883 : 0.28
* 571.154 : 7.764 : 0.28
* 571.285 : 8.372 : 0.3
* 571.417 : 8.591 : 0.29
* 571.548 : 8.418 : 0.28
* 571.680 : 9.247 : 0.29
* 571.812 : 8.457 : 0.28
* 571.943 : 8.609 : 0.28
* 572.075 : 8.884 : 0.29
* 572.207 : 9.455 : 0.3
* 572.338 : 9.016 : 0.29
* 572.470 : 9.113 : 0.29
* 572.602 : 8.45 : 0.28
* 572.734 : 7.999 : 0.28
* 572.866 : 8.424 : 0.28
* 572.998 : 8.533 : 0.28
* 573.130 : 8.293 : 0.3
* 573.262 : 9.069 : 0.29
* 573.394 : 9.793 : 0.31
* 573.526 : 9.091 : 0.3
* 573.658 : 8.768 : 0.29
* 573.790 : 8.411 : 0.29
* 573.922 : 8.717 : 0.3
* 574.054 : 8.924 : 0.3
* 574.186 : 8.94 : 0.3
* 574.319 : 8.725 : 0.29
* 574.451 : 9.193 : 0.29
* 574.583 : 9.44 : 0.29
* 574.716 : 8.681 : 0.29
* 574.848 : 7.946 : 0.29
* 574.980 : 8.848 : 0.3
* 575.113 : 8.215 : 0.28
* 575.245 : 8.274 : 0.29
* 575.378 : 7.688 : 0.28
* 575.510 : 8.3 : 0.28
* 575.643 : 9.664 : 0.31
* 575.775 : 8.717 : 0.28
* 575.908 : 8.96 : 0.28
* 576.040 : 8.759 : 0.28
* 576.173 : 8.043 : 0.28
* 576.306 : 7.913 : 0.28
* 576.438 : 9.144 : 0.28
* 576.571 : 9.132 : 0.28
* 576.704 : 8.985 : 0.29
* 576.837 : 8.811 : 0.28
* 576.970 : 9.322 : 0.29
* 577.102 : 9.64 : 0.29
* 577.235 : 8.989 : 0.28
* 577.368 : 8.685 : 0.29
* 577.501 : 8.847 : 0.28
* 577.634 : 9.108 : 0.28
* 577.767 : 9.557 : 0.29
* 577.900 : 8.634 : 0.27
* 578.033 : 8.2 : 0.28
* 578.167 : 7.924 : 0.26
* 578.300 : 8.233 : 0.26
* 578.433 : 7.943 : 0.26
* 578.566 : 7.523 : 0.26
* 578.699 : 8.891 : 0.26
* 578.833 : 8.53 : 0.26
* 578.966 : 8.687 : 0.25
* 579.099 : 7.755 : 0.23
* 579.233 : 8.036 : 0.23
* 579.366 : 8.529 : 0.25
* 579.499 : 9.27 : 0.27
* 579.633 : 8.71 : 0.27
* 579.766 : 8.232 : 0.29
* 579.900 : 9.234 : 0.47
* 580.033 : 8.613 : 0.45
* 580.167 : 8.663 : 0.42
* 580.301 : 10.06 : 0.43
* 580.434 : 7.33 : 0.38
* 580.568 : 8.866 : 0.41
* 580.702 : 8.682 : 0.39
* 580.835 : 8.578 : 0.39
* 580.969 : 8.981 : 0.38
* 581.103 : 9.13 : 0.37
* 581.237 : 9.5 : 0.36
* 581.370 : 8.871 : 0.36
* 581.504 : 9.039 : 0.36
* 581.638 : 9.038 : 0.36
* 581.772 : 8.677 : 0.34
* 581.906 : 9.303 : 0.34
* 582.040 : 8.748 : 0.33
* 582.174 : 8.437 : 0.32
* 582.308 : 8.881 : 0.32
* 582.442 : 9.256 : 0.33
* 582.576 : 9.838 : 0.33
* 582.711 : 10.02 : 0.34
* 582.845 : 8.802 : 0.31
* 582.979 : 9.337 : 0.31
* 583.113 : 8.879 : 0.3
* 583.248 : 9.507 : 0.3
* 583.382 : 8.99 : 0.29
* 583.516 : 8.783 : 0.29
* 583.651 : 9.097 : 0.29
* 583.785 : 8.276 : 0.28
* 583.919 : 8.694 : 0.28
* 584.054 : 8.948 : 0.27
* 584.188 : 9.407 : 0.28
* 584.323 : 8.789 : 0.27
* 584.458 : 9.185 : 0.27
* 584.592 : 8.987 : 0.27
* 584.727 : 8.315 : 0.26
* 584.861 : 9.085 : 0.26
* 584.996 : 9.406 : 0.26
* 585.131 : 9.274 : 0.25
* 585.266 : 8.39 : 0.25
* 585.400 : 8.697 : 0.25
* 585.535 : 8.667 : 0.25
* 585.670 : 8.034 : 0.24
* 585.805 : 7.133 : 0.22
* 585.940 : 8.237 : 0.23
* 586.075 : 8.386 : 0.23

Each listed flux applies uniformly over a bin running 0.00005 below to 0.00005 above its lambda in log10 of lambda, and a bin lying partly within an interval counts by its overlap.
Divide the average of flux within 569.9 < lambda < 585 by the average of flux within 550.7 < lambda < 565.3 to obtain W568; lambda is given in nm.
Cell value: 1.1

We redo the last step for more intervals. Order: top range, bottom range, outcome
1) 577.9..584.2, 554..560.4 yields 1.08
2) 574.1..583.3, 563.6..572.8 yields 1.03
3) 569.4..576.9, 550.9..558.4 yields 1.03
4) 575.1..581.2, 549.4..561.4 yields 1.05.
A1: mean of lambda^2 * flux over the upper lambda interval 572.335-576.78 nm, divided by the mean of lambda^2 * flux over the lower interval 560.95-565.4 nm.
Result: 1.1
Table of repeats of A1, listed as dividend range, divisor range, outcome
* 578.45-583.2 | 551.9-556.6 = 1.14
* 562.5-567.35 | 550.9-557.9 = 1.07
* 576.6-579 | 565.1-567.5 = 1.06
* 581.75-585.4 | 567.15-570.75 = 1.12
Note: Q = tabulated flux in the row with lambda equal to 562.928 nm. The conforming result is 8.535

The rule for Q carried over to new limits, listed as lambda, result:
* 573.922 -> 8.717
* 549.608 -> 9.052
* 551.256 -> 7.31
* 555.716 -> 9.224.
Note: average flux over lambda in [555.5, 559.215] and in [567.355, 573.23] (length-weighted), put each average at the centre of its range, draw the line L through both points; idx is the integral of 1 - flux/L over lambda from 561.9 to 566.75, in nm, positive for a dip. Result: -0.153 nm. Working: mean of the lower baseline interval 7.99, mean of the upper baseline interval 8.47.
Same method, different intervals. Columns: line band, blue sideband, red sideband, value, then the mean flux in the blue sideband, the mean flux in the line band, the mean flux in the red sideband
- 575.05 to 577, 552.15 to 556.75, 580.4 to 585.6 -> 0.04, 8.47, 8.65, 8.95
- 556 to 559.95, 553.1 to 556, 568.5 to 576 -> 0.30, 8.6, 7.94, 8.56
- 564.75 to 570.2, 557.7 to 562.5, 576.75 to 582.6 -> -0.14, 8.04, 8.52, 8.76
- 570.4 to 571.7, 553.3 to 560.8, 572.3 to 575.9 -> 0.07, 8.23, 8.17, 8.71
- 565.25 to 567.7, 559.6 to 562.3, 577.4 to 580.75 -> -0.05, 8.28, 8.54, 8.56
